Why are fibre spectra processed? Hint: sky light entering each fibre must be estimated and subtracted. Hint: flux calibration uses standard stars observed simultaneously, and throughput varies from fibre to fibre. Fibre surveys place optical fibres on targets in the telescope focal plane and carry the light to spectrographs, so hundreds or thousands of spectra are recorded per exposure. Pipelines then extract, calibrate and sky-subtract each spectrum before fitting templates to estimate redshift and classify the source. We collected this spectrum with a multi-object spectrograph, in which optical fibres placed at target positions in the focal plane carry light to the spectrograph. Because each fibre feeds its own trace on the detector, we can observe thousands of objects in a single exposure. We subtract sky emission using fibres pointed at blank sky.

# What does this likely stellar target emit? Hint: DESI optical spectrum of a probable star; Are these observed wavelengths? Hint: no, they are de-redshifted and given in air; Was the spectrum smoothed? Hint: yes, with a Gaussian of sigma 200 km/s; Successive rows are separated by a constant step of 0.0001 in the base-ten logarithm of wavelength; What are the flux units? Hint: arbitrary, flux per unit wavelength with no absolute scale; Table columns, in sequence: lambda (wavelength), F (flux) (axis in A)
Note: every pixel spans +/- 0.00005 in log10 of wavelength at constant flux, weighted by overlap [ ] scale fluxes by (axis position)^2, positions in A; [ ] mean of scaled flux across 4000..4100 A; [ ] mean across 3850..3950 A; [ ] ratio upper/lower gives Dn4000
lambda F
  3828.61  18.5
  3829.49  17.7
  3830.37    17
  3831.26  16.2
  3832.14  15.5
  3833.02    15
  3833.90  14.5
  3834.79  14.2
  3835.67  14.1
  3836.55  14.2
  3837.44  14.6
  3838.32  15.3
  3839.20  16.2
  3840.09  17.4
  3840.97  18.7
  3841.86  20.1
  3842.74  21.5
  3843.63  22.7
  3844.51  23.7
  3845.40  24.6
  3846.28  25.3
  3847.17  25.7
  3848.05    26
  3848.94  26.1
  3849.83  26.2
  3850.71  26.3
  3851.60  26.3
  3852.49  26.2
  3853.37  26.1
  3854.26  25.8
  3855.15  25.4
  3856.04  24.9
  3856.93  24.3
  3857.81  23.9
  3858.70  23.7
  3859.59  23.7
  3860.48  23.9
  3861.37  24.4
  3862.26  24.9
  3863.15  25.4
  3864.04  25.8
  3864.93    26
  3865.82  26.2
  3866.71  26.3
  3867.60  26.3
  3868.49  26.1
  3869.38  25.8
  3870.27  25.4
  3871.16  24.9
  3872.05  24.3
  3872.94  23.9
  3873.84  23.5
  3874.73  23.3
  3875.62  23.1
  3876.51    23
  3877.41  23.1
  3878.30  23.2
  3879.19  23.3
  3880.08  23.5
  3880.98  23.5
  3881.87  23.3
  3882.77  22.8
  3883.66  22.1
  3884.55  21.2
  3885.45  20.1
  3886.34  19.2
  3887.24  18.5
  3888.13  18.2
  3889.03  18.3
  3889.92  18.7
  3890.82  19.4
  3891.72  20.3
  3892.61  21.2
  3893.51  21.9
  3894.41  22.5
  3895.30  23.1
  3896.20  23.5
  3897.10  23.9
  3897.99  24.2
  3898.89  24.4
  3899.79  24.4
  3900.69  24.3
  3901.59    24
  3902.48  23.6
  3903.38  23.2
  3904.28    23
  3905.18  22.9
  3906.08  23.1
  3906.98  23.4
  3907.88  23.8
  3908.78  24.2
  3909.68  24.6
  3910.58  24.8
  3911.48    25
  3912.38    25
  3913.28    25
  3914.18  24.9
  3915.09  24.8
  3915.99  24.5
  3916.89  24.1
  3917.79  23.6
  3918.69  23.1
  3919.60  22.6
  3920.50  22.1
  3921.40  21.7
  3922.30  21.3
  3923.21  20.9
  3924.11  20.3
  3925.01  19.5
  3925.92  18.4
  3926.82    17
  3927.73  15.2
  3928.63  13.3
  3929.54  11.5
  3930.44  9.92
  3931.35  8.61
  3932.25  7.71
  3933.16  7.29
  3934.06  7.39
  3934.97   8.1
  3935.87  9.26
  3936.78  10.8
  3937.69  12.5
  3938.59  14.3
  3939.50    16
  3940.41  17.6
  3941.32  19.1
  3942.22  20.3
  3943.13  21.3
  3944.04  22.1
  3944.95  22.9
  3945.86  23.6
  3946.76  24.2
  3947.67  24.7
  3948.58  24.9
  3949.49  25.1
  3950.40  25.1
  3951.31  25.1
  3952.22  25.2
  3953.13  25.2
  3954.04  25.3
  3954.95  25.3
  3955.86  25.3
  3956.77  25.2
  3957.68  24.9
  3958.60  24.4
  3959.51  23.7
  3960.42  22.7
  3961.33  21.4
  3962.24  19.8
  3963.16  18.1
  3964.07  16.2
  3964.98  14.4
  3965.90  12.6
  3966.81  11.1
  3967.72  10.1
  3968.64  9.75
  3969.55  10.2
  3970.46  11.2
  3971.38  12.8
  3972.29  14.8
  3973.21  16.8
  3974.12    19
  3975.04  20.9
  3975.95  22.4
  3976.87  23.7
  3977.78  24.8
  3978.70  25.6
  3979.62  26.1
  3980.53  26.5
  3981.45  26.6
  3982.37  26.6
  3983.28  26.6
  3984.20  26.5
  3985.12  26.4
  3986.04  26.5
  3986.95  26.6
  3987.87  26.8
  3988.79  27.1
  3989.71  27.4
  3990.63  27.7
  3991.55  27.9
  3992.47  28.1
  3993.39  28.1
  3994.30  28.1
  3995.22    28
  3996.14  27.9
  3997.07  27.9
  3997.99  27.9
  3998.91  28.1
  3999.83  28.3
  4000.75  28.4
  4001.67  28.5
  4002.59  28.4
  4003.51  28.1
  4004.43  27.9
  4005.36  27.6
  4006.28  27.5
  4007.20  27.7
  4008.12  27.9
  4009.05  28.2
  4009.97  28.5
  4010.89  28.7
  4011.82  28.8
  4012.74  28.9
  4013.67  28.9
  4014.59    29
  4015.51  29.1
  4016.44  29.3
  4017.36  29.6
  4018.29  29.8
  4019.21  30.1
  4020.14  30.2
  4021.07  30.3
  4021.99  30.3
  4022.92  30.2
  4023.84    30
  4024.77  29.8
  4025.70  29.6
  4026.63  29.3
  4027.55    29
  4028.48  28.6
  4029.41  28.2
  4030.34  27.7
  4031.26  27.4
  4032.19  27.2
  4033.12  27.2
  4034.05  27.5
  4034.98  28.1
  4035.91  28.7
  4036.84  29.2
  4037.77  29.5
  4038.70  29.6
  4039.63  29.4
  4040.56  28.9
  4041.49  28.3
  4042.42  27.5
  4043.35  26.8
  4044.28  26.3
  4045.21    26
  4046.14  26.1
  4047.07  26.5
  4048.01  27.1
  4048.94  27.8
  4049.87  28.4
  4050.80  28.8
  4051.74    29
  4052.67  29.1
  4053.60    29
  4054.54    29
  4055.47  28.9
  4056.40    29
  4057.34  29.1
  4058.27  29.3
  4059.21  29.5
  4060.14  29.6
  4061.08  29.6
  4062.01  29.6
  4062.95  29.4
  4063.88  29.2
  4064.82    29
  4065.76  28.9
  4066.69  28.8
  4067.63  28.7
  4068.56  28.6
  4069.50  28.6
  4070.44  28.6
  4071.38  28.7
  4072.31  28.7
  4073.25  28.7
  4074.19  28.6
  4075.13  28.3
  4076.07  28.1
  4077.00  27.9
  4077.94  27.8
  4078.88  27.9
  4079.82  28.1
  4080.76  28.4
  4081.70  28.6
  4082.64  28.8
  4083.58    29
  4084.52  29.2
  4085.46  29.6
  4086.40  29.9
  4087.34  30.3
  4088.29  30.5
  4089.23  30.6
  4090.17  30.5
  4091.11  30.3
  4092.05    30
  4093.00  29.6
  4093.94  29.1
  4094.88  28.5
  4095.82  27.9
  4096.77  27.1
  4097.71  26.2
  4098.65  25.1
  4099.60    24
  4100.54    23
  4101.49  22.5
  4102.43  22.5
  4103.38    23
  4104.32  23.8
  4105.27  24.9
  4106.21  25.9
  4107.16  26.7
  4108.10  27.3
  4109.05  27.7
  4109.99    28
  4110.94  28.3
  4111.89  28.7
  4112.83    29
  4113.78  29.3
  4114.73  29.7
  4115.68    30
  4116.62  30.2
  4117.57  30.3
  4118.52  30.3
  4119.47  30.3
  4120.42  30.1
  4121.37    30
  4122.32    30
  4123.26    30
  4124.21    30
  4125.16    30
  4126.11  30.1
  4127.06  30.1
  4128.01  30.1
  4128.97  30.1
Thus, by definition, 1.4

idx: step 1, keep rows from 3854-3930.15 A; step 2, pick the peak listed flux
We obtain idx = 26.3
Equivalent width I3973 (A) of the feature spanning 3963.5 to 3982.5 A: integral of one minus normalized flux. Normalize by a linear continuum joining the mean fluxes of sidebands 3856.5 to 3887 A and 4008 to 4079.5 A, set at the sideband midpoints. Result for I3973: 6.2 A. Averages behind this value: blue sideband 23.9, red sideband 28.7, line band 18.1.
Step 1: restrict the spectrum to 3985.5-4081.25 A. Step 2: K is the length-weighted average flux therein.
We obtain 28.5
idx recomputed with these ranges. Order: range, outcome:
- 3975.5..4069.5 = 30.3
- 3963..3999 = 28.1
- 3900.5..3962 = 25.3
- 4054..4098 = 30.6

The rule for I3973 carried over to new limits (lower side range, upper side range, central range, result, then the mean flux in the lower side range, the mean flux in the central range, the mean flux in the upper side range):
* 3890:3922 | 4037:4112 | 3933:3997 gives 9.7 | 23.4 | 21.3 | 28.1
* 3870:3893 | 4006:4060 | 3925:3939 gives 7.2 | 21.9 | 11.7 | 28.6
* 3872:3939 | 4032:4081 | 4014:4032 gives -1.8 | 20.4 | 29.3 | 28.4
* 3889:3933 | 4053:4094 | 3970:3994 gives 0.6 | 21.2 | 24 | 29.1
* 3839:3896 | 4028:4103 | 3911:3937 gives 7.3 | 23.3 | 17.7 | 28.3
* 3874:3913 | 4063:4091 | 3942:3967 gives 2.5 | 22.6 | 22.3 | 28.9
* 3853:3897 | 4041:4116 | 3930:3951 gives 6.9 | 23.3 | 16.7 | 28.1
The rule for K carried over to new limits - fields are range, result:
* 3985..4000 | 27.6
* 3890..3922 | 23.4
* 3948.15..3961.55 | 24.6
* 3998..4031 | 28.9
